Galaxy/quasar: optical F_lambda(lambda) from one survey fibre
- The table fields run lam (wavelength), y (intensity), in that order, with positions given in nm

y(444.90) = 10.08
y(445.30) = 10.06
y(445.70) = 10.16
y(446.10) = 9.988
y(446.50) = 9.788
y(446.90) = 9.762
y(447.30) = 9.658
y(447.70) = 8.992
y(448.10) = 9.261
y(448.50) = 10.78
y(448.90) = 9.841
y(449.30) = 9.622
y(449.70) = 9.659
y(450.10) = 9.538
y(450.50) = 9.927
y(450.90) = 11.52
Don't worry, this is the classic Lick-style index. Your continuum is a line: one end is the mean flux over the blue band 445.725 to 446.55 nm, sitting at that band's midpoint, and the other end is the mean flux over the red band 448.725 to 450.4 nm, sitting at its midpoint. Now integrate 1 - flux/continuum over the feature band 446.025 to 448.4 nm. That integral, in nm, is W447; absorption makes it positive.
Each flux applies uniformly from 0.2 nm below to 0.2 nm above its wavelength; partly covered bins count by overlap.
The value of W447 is 0.07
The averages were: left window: 9.96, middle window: 9.6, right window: 9.68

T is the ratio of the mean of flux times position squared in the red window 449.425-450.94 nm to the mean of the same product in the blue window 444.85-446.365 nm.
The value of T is 1.01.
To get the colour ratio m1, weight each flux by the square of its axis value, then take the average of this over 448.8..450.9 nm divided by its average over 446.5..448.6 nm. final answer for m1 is 1.0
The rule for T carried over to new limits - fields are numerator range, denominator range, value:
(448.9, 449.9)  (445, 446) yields 0.98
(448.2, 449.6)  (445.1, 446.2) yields 1.01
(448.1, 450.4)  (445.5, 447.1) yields 1.00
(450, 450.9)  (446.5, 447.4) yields 1.06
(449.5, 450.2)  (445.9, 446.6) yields 0.99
